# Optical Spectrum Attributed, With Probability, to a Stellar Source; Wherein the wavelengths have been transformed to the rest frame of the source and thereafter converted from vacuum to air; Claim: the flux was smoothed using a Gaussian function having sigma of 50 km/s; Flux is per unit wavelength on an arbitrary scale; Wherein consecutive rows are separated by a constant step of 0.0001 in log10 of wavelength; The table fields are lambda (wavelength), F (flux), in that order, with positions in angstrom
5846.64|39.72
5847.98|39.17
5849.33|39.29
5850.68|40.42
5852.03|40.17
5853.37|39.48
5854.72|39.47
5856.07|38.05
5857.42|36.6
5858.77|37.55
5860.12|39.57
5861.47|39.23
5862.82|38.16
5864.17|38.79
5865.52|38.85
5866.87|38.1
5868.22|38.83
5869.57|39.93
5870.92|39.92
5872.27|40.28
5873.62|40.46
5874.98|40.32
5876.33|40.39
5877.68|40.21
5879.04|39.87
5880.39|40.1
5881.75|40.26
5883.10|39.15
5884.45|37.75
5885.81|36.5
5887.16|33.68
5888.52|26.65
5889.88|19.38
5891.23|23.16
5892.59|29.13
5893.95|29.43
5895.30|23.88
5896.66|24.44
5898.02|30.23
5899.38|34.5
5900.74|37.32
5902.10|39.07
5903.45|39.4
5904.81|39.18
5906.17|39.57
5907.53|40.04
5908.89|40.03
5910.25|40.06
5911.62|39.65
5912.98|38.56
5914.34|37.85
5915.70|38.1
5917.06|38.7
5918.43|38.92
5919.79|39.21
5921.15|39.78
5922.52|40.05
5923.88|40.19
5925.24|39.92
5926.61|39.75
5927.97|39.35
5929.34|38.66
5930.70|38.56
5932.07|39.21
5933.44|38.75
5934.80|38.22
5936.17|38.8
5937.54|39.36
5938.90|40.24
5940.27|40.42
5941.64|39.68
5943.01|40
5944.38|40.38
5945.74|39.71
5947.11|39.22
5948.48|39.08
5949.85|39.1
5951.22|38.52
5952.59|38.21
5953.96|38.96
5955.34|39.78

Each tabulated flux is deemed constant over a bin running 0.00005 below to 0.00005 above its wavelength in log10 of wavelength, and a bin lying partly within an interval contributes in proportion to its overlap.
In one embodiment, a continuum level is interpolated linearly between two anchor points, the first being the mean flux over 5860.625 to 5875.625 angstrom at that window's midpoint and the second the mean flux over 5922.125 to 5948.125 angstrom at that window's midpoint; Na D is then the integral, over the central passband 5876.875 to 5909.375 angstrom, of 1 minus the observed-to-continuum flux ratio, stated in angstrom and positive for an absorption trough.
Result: 4.2 angstrom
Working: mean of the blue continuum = 39.4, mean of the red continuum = 39.5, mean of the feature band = 34.3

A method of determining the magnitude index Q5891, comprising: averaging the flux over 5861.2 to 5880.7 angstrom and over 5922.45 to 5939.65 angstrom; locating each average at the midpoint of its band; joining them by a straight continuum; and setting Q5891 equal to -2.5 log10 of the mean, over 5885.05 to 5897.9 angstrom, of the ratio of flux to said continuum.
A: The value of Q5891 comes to 0.39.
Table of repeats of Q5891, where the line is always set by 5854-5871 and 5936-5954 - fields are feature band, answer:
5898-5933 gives 0.009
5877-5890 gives 0.082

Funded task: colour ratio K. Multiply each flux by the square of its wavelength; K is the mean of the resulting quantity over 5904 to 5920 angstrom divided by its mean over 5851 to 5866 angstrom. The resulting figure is 1.0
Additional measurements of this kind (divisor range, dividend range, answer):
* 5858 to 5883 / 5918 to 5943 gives 1.02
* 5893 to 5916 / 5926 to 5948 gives 1.11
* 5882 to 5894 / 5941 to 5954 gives 1.30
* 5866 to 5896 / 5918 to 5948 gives 1.14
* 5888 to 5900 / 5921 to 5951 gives 1.50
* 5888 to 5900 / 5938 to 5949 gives 1.52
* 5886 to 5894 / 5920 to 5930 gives 1.47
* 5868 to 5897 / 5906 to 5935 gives 1.14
